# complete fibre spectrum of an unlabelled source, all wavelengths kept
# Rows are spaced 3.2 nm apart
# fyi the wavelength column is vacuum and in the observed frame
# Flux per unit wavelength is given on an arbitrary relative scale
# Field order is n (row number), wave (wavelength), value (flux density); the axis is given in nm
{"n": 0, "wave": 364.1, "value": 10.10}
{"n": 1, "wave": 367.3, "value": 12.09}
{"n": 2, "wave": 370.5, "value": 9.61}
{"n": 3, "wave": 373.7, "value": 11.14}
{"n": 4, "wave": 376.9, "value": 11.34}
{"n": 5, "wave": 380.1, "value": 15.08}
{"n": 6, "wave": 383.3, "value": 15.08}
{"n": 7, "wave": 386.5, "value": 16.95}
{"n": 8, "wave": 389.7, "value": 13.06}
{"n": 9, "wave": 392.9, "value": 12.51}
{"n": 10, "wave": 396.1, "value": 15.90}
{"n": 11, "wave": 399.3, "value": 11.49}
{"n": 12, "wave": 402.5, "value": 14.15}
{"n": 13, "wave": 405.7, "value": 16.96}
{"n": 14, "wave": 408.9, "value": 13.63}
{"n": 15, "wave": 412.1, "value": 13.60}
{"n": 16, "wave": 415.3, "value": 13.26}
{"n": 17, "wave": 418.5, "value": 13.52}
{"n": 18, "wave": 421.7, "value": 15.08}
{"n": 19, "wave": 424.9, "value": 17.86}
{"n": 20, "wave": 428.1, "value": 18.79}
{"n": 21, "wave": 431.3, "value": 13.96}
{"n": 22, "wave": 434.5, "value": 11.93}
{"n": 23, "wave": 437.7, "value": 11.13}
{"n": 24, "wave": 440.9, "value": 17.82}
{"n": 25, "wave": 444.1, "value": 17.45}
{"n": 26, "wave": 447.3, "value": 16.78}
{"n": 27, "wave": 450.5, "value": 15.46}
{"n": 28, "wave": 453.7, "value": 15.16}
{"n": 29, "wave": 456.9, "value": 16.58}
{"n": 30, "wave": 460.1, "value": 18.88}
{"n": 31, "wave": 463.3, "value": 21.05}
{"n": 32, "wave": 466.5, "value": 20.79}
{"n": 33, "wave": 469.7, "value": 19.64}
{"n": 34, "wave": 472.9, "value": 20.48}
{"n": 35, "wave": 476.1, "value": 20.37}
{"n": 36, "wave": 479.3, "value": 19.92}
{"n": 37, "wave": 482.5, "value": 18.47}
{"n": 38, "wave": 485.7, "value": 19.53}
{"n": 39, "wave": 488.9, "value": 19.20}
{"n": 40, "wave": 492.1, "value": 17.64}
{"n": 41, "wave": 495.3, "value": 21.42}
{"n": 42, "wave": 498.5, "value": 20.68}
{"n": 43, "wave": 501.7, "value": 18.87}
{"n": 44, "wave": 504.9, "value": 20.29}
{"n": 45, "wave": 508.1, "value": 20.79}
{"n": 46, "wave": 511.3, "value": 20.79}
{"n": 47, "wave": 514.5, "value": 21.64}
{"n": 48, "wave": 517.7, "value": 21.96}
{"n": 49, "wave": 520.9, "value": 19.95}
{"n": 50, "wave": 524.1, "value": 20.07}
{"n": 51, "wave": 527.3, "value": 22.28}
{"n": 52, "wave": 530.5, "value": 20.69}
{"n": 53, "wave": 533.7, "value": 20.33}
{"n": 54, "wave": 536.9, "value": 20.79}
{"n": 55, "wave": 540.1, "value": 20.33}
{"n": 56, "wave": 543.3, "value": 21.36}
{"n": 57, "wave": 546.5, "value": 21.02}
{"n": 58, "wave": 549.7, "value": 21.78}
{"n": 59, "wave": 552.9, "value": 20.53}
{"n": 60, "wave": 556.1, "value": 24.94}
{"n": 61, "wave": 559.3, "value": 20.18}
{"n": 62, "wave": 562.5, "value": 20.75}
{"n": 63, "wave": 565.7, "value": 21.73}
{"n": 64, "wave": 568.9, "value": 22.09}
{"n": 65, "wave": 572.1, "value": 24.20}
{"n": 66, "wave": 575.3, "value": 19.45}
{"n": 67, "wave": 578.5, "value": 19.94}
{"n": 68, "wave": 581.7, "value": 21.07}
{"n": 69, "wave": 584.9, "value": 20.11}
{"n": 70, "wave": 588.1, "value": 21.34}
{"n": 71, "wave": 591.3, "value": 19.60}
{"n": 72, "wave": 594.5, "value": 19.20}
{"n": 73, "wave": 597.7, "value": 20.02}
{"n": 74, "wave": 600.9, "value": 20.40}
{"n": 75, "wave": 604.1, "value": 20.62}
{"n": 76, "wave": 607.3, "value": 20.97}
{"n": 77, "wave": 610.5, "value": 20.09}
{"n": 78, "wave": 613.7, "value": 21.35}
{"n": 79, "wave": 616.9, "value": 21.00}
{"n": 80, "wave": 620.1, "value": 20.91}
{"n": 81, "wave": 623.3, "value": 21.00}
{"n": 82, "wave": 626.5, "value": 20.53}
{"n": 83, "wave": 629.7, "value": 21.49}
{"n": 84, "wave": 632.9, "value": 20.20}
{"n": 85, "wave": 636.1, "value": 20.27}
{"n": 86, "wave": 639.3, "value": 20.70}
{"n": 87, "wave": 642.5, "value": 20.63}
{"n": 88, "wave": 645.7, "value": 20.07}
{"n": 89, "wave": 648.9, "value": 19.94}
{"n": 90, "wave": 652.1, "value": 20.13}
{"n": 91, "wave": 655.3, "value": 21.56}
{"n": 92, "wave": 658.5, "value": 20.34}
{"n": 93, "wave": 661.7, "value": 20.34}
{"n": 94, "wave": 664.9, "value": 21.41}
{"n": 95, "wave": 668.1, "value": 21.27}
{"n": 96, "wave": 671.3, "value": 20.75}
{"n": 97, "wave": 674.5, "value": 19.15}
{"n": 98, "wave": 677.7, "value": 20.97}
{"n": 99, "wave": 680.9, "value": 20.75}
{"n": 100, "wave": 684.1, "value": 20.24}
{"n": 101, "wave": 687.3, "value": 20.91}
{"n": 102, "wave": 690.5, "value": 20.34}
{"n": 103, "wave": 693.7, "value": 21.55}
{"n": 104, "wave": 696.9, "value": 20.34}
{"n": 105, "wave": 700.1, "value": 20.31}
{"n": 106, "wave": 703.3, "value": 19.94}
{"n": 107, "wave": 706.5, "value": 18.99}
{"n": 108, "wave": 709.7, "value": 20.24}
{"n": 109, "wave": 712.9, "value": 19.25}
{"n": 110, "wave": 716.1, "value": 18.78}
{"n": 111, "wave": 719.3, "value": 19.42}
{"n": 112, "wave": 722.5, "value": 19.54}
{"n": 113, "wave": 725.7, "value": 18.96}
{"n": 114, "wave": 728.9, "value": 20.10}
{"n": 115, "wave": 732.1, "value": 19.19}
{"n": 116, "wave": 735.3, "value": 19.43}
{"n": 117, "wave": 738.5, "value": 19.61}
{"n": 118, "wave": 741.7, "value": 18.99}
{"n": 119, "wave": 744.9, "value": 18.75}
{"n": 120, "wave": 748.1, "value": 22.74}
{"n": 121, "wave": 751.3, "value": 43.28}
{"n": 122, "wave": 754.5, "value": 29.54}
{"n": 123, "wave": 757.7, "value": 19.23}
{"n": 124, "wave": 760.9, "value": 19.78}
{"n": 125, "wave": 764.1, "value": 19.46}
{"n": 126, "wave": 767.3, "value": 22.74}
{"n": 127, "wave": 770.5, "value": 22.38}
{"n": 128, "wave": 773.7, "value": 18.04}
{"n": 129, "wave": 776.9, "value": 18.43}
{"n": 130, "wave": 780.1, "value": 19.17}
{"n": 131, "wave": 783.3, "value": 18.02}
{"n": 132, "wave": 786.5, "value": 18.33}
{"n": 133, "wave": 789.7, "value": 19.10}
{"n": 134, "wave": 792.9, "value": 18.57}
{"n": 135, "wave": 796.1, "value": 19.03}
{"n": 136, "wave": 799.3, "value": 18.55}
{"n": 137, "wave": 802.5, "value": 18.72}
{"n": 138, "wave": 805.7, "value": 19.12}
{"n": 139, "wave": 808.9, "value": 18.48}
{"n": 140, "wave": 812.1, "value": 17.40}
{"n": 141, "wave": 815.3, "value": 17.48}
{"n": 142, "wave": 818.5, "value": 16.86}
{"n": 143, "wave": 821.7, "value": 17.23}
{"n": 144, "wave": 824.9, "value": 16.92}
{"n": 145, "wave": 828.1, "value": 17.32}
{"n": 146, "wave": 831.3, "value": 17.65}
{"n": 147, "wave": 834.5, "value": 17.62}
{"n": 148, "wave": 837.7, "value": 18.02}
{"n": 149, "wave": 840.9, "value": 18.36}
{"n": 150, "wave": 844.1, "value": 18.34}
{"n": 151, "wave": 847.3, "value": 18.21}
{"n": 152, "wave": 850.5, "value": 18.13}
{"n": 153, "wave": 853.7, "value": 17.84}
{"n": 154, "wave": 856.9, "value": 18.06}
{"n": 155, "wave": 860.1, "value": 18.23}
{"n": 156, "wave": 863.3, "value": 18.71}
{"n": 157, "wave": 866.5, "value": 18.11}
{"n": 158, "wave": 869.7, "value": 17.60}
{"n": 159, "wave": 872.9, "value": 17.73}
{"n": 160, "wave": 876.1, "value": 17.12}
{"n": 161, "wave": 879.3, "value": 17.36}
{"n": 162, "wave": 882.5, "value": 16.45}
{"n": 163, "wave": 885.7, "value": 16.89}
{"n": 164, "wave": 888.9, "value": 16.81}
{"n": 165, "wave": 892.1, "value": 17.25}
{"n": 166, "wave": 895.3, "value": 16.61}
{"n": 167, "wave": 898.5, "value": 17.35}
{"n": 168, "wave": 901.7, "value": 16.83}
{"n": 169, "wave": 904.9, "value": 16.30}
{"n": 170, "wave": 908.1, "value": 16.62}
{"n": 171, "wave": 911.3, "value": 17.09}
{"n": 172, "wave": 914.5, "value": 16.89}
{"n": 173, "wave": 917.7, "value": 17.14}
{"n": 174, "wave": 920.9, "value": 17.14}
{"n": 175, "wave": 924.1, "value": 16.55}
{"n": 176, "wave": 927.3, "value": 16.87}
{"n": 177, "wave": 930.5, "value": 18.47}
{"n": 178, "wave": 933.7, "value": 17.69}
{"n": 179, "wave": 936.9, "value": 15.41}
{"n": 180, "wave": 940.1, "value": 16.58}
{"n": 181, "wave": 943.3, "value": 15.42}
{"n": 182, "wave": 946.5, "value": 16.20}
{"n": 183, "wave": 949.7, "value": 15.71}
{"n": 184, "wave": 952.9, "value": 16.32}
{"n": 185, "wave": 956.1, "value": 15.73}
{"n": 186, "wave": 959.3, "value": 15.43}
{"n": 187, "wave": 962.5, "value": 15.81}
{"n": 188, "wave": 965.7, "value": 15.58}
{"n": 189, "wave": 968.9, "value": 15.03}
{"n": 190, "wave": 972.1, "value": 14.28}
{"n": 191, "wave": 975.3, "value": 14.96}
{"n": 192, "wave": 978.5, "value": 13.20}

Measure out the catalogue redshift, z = 0.144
